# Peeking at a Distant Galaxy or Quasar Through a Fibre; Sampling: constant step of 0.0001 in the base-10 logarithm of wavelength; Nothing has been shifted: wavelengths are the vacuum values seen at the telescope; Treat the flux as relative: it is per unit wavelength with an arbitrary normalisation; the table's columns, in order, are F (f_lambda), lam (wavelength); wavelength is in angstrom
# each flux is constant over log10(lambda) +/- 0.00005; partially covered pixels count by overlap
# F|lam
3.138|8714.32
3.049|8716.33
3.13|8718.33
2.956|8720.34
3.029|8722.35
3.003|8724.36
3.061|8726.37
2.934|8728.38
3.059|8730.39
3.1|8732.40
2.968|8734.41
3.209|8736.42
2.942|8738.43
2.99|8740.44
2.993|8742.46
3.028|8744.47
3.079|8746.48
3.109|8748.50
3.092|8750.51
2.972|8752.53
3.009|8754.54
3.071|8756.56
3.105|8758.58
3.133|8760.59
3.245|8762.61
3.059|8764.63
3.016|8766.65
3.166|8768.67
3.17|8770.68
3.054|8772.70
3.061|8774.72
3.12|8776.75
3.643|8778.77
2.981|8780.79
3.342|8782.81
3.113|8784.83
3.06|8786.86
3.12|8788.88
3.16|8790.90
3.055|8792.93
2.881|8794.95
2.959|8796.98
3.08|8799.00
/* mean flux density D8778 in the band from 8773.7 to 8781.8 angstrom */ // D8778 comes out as 3.2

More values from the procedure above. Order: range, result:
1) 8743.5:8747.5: 3.05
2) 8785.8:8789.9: 3.09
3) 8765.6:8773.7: 3.1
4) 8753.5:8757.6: 3.04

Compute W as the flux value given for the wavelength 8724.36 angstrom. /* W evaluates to 3.003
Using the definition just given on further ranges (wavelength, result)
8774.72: 3.061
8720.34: 2.956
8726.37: 3.061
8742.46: 2.993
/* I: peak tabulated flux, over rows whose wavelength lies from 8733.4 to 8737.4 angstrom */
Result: 3.209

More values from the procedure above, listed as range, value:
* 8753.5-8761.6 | 3.133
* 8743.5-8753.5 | 3.109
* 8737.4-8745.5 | 3.028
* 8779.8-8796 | 3.342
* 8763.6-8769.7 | 3.166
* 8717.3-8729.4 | 3.13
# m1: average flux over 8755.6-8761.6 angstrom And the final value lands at 3.1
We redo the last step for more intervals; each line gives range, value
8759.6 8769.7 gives 3.12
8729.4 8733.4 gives 3.08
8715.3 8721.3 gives 3.05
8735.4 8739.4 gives 3.08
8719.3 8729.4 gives 3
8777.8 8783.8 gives 3.32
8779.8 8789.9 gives 3.13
